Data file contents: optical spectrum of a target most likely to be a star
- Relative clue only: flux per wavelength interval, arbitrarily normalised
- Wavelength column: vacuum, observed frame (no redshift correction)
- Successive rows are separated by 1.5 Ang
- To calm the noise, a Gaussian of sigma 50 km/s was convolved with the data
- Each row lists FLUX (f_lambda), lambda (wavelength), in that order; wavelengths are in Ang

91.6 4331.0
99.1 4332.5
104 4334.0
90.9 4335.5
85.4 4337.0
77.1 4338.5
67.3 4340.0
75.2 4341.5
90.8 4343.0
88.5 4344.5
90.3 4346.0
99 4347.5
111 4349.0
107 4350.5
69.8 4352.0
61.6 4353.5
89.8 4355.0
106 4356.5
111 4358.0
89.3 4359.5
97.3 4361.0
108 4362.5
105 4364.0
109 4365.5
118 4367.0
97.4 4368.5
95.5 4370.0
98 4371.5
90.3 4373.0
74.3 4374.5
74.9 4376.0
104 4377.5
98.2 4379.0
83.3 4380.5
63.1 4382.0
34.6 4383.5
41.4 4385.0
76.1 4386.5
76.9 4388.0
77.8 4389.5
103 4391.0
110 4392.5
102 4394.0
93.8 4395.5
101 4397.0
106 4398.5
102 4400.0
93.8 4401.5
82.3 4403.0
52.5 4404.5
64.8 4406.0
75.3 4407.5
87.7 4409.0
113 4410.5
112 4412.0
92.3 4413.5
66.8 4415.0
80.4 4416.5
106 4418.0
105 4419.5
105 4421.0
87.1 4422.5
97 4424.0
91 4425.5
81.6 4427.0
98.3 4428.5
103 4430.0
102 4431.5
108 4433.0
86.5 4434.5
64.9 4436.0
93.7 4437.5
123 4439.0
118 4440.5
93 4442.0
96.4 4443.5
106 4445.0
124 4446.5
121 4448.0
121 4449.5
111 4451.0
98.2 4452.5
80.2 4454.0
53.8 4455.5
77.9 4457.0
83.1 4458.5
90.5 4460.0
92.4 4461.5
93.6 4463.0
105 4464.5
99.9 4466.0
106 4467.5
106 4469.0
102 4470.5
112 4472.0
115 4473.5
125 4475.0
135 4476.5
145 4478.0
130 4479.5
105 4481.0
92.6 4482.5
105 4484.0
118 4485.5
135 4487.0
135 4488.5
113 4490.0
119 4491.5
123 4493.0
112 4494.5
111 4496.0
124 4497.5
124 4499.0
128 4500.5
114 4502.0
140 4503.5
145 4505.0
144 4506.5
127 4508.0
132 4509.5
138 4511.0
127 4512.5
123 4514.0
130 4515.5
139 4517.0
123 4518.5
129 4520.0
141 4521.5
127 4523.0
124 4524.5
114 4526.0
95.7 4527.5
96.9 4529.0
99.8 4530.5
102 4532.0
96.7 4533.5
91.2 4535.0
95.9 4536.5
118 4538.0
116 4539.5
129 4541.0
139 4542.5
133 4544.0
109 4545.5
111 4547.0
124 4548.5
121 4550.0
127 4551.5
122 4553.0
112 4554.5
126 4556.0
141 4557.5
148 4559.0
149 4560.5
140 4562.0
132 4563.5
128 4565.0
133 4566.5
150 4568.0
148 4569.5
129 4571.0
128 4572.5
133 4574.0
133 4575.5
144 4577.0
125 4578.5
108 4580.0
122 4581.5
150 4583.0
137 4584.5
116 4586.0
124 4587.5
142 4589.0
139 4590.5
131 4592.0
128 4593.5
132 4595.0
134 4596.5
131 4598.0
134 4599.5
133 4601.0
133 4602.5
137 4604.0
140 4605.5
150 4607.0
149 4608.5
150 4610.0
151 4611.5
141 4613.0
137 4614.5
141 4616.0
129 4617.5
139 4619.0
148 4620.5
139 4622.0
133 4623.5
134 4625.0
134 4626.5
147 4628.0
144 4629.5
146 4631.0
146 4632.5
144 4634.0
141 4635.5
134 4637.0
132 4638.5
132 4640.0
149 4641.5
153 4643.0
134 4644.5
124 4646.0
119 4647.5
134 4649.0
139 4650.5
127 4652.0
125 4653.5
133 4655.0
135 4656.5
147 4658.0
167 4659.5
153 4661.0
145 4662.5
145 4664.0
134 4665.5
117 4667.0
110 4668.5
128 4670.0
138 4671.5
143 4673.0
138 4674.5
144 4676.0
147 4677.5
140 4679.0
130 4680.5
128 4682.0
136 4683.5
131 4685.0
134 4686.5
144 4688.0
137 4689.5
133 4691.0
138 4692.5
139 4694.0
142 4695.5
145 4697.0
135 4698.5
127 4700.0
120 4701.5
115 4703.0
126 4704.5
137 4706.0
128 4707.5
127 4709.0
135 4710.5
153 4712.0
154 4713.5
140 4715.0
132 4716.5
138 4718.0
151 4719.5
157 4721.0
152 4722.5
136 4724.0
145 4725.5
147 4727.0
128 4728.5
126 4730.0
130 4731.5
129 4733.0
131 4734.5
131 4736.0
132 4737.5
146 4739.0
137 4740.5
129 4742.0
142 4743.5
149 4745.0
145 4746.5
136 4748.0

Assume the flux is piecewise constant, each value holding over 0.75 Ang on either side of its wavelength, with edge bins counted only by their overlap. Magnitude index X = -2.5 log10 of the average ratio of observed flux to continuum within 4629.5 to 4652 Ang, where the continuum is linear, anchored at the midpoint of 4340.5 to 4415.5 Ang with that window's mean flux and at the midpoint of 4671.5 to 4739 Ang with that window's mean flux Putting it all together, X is -0.083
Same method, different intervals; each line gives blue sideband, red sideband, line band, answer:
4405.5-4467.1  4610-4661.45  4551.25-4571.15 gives -0.10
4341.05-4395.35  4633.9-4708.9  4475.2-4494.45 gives -0.13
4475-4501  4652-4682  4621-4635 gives -0.06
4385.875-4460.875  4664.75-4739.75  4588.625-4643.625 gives -0.14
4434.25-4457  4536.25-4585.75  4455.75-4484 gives 0.00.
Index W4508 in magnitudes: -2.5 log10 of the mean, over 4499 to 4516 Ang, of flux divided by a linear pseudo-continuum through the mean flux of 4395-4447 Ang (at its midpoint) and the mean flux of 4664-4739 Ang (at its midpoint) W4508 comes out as -0.22 mag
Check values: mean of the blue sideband 94.5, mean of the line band 131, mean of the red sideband 136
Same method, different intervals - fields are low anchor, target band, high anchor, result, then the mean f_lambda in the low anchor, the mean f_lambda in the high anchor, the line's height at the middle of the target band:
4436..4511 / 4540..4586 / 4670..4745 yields -0.08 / 112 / 137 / 122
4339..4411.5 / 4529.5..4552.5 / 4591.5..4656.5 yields 0.07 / 88.9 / 137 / 121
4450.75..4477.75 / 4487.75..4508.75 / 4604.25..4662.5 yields -0.16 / 99.9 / 140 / 108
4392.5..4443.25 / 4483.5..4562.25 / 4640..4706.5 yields -0.11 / 93.9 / 136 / 111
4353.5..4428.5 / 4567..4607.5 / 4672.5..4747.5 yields -0.13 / 90.2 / 137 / 119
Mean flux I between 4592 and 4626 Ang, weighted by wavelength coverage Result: 138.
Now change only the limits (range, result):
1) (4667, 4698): 136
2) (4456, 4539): 116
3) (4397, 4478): 97.6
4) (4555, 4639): 137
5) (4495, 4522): 130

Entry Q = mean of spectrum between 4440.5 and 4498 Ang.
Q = 108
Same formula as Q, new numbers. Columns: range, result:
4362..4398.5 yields 89.2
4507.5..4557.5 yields 120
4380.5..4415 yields 84.2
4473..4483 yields 122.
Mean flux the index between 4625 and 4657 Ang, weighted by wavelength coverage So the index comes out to 137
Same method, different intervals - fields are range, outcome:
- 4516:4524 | 132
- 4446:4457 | 99.2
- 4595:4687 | 138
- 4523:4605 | 126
